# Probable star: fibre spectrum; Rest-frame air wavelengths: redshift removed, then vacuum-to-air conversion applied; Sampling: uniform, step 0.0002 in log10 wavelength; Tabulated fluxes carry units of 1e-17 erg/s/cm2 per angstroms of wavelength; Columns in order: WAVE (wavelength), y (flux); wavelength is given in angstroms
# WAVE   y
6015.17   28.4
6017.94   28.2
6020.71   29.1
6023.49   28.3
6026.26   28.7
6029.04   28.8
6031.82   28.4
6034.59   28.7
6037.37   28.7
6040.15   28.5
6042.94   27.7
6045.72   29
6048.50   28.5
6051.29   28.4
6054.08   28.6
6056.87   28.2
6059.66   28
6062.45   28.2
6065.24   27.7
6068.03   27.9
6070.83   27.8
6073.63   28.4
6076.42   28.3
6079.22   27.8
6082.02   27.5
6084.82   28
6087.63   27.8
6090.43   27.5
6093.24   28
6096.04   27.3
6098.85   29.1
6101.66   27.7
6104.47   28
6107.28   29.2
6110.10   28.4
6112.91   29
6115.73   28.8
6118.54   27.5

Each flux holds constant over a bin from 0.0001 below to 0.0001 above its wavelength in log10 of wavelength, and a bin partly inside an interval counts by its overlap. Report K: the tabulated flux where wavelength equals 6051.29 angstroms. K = 28.4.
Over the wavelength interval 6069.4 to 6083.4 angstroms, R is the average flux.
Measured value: 28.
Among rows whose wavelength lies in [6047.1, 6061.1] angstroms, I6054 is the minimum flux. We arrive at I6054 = 28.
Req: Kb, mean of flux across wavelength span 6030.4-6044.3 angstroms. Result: 28.4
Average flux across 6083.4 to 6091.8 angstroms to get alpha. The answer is 27.8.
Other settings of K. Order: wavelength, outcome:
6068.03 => 27.9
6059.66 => 28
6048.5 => 28.5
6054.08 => 28.6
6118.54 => 27.5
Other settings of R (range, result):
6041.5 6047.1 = 28.3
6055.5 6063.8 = 28.1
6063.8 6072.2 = 27.8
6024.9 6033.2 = 28.6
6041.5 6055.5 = 28.4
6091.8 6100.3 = 28.1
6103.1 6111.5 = 28.5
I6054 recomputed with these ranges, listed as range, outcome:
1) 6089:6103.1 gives 27.3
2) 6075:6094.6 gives 27.5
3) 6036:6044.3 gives 27.7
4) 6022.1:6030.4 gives 28.3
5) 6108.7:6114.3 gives 28.4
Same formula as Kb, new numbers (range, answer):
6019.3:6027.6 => 28.7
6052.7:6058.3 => 28.4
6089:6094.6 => 27.7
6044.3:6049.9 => 28.8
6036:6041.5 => 28.6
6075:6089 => 27.9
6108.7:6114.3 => 28.7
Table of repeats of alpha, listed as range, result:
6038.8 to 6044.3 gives 28.1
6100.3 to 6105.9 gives 27.9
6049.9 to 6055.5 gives 28.5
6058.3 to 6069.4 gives 28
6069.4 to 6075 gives 28.1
